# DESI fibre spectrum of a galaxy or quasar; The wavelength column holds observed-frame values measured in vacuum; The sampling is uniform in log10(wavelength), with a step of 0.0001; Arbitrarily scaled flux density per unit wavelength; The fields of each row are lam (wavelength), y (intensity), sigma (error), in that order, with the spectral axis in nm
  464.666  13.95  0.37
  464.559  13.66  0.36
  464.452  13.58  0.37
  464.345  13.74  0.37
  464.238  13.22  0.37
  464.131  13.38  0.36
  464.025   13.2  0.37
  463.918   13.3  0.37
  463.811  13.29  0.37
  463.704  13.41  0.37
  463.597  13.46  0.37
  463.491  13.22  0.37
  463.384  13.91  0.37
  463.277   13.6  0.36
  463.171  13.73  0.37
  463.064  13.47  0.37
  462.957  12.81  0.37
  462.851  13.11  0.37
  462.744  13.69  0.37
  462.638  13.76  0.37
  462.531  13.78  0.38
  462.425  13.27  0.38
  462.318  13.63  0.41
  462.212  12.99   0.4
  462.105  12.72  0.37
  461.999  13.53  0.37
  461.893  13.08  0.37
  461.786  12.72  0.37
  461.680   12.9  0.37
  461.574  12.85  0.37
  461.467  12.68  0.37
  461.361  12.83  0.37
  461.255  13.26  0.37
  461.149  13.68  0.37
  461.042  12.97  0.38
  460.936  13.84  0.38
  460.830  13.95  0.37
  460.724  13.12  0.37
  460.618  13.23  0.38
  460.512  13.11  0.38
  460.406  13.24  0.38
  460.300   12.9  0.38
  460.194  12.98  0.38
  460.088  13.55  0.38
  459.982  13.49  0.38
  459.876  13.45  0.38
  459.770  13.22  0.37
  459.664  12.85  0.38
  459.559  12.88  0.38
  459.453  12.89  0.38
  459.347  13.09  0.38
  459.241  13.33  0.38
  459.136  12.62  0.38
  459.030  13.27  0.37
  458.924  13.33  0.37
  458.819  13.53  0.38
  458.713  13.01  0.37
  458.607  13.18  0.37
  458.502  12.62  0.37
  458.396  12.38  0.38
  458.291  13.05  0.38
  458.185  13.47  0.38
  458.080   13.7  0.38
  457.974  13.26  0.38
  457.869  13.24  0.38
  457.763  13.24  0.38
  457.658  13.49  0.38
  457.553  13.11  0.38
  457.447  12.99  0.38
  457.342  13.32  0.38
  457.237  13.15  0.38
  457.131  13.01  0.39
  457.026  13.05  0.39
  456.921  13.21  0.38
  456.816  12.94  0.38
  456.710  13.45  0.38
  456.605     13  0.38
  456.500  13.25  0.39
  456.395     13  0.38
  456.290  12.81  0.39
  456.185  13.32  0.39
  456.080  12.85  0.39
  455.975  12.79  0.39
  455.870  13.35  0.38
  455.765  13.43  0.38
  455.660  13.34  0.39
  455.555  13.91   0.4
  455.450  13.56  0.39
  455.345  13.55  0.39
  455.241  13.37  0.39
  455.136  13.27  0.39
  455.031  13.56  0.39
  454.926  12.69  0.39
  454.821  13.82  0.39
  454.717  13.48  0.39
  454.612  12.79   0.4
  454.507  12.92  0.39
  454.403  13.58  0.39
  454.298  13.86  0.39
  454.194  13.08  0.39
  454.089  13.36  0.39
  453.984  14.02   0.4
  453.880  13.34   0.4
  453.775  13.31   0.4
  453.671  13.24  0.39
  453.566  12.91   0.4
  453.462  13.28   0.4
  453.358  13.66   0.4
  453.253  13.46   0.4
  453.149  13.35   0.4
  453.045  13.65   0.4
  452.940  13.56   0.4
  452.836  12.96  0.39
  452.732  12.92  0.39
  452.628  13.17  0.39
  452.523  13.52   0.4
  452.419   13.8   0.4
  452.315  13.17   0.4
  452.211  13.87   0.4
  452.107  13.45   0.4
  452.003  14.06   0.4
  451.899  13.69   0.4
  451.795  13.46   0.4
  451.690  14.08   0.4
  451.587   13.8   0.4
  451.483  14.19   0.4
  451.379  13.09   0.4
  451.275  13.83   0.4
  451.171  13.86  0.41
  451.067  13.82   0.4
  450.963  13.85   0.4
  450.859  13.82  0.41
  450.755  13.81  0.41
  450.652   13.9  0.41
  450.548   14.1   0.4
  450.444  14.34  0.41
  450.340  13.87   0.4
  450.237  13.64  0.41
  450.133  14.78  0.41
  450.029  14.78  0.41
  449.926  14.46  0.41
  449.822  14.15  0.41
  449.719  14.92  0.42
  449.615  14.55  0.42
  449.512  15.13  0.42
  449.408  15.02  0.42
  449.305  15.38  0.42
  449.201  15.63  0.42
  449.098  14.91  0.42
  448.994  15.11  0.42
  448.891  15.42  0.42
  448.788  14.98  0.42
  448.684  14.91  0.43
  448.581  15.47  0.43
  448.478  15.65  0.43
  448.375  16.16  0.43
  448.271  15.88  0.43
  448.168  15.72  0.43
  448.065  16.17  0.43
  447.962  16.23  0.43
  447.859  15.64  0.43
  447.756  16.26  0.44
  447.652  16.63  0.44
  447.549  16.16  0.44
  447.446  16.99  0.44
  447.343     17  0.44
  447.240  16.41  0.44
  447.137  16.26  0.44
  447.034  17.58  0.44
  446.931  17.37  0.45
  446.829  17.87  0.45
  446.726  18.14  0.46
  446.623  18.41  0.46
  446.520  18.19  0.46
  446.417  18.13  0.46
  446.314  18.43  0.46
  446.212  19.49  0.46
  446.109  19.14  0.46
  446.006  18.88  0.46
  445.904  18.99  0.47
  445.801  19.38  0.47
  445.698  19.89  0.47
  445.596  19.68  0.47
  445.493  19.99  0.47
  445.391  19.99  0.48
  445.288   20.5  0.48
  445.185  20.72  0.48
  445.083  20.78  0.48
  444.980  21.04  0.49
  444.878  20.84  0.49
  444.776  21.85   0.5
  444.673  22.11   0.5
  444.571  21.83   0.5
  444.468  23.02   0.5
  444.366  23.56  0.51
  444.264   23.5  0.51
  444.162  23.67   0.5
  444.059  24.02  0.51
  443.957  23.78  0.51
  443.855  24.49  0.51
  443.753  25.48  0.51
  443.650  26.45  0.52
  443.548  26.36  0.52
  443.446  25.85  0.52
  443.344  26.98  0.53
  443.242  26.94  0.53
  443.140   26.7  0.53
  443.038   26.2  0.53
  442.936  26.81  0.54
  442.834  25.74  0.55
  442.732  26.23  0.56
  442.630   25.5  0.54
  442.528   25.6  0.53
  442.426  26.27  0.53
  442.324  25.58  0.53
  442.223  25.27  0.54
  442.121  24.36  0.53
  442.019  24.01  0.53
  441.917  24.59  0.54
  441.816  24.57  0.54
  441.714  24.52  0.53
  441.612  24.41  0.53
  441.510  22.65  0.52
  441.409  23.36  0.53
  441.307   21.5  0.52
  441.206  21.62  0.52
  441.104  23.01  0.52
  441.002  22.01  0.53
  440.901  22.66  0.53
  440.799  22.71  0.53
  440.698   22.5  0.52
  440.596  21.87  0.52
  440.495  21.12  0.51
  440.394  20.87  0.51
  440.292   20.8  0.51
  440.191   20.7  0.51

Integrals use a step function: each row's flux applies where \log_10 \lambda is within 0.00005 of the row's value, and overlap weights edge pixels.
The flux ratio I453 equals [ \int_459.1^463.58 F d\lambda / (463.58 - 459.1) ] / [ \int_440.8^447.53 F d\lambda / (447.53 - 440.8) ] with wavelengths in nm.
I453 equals 0.60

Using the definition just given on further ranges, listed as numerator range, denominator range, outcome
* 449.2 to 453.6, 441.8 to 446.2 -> 0.60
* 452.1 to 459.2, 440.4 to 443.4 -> 0.55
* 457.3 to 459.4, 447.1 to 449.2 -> 0.83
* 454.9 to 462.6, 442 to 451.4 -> 0.69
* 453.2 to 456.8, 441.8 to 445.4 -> 0.55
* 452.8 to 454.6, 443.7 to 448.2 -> 0.68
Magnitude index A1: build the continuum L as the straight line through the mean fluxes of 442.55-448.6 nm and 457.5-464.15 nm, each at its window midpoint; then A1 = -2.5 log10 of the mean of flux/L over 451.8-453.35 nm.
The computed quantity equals 0.266 mag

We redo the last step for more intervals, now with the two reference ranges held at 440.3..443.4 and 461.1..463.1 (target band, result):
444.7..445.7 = 0.089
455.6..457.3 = 0.232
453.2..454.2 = 0.307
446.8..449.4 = 0.282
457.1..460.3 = 0.144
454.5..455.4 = 0.272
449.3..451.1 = 0.343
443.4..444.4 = -0.076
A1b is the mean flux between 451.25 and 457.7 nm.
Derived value 13.4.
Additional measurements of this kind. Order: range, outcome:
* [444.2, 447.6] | 19.5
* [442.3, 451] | 19.1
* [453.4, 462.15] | 13.2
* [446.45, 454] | 14.8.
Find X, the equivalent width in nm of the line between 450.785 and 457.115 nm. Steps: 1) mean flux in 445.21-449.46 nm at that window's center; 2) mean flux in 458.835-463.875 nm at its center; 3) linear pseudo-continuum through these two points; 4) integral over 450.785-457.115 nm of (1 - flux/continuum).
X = 0.79 nm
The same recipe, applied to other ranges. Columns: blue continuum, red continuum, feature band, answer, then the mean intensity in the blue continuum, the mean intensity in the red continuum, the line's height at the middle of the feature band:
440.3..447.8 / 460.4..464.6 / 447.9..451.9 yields 0.95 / 21.9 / 13.3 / 19.2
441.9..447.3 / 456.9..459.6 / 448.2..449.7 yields 0.31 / 22.2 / 13.1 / 19.3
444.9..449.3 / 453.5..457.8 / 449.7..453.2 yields 0.35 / 17.5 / 13.3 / 15.4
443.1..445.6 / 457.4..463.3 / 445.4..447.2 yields 0.28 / 23.2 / 13.2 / 22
